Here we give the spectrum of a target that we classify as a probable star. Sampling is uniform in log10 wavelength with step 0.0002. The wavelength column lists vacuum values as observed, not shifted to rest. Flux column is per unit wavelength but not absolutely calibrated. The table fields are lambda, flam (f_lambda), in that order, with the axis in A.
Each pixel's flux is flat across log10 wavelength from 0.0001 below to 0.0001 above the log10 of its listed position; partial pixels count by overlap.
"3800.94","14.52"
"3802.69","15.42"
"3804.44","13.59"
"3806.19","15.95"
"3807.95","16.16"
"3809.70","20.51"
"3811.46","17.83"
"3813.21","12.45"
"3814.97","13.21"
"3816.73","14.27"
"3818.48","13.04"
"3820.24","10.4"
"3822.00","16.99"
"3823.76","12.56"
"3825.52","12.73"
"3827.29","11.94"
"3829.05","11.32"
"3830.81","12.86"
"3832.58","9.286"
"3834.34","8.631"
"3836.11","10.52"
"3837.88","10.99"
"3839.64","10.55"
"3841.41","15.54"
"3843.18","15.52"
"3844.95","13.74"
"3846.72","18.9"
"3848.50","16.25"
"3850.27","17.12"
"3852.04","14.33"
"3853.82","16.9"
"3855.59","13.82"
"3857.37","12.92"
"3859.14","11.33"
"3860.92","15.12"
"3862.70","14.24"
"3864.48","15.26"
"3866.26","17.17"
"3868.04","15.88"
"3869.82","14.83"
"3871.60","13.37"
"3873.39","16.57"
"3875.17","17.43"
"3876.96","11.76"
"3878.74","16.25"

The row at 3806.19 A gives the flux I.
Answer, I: 15.95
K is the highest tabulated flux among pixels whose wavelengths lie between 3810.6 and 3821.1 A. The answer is 17.83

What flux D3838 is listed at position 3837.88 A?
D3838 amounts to 10.99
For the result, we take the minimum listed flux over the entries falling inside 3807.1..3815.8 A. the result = 12.45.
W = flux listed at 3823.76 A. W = 12.56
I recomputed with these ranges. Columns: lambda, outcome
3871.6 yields 13.37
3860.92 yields 15.12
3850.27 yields 17.12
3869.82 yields 14.83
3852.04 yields 14.33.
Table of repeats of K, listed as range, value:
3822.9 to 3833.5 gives 12.86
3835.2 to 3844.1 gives 15.54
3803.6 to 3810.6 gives 20.51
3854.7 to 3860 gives 13.82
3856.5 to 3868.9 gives 17.17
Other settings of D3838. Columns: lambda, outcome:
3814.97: 13.21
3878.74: 16.25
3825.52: 12.73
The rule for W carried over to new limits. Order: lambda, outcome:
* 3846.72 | 18.9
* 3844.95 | 13.74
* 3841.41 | 15.54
